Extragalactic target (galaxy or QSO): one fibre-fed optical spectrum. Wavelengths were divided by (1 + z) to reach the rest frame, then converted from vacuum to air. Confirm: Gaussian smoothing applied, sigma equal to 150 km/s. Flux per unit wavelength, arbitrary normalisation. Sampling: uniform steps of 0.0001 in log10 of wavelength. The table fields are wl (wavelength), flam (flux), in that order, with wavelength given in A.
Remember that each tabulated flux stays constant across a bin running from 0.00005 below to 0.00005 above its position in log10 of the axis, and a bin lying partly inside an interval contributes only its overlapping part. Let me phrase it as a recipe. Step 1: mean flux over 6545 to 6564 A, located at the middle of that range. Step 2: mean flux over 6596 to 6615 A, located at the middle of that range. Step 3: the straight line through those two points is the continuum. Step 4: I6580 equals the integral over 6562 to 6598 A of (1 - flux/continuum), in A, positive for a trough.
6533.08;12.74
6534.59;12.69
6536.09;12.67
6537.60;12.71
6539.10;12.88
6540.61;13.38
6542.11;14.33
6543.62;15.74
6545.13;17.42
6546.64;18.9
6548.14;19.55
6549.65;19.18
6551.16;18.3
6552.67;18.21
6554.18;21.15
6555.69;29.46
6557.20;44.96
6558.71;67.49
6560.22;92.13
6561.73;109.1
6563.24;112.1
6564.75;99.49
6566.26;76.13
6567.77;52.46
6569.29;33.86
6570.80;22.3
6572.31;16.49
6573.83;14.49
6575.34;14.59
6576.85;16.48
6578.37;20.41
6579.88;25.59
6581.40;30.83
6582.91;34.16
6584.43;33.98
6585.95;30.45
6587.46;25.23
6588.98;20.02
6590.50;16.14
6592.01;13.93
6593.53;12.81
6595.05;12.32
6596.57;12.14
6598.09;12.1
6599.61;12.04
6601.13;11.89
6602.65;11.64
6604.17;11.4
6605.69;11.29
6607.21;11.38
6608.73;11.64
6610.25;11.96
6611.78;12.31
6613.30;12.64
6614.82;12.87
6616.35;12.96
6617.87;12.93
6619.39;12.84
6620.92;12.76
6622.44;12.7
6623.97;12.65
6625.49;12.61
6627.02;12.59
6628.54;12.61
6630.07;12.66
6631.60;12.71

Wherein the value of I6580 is -1.9 A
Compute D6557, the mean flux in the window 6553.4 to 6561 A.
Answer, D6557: 51.1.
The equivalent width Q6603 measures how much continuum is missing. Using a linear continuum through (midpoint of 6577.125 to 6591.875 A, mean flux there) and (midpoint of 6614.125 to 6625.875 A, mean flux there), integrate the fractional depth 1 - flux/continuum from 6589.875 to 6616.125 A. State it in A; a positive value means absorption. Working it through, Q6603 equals 8.7 A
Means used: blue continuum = 25.5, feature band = 12.4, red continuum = 12.8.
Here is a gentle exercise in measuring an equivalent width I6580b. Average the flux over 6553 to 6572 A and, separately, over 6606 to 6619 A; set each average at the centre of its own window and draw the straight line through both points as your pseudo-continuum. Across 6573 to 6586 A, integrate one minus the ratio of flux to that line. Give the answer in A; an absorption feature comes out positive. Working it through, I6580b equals 5.7 A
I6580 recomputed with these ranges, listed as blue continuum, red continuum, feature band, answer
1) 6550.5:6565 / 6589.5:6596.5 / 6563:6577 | 0.8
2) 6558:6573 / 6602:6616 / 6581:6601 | 9.1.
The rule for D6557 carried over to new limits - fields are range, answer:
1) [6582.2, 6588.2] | 30.9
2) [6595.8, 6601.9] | 12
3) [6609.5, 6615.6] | 12.4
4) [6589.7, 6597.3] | 13.5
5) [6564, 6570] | 65.7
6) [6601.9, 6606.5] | 11.4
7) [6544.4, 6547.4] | 18.2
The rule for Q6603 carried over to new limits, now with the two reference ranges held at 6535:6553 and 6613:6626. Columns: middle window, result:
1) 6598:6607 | 1.2 A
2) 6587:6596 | -1.5 A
